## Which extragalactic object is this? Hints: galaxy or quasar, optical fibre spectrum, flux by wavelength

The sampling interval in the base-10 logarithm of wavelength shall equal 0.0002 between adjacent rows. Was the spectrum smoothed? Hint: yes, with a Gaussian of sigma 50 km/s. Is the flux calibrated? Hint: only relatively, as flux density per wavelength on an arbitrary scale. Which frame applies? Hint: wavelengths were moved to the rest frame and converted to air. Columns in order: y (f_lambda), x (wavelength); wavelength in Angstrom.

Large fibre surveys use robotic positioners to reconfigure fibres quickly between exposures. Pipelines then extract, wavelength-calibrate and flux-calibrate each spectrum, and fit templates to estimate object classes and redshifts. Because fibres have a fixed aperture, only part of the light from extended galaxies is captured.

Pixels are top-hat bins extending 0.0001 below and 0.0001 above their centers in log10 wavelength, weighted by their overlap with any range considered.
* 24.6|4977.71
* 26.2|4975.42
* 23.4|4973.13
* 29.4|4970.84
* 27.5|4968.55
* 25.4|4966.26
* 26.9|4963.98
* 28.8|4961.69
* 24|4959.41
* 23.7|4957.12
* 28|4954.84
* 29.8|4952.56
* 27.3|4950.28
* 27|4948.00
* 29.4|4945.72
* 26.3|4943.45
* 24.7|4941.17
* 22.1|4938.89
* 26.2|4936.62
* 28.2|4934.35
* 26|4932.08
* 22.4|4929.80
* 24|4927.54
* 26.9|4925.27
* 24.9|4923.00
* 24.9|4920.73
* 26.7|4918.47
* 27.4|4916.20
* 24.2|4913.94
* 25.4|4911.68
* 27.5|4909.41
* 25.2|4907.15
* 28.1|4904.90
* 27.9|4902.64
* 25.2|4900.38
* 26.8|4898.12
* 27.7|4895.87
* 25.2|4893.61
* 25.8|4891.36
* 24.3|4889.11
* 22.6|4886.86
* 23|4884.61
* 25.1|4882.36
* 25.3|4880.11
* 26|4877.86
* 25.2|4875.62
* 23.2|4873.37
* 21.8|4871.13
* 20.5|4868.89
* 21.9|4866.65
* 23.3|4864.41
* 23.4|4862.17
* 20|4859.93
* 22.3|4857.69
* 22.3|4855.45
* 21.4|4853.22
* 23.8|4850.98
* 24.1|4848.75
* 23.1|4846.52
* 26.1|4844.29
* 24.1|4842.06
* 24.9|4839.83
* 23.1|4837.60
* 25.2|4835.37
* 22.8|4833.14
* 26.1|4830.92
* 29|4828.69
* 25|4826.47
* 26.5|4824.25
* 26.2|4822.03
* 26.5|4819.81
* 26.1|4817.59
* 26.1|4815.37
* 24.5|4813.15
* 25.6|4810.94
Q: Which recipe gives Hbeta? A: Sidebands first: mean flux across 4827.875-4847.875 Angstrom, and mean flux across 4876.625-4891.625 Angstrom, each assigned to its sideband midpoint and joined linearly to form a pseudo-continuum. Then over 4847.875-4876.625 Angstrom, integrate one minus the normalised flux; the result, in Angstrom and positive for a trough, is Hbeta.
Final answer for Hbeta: 2.5 Angstrom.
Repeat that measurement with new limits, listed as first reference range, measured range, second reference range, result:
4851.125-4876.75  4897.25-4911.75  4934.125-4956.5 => -1.2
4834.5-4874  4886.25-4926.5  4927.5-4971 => -1.8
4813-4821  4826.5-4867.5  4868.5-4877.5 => 1.2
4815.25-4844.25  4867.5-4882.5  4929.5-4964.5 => 1.2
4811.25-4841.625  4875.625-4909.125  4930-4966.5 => 0.5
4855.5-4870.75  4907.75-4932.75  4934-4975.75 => -0.7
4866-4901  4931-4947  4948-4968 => 0.0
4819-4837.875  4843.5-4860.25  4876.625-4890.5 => 1.5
